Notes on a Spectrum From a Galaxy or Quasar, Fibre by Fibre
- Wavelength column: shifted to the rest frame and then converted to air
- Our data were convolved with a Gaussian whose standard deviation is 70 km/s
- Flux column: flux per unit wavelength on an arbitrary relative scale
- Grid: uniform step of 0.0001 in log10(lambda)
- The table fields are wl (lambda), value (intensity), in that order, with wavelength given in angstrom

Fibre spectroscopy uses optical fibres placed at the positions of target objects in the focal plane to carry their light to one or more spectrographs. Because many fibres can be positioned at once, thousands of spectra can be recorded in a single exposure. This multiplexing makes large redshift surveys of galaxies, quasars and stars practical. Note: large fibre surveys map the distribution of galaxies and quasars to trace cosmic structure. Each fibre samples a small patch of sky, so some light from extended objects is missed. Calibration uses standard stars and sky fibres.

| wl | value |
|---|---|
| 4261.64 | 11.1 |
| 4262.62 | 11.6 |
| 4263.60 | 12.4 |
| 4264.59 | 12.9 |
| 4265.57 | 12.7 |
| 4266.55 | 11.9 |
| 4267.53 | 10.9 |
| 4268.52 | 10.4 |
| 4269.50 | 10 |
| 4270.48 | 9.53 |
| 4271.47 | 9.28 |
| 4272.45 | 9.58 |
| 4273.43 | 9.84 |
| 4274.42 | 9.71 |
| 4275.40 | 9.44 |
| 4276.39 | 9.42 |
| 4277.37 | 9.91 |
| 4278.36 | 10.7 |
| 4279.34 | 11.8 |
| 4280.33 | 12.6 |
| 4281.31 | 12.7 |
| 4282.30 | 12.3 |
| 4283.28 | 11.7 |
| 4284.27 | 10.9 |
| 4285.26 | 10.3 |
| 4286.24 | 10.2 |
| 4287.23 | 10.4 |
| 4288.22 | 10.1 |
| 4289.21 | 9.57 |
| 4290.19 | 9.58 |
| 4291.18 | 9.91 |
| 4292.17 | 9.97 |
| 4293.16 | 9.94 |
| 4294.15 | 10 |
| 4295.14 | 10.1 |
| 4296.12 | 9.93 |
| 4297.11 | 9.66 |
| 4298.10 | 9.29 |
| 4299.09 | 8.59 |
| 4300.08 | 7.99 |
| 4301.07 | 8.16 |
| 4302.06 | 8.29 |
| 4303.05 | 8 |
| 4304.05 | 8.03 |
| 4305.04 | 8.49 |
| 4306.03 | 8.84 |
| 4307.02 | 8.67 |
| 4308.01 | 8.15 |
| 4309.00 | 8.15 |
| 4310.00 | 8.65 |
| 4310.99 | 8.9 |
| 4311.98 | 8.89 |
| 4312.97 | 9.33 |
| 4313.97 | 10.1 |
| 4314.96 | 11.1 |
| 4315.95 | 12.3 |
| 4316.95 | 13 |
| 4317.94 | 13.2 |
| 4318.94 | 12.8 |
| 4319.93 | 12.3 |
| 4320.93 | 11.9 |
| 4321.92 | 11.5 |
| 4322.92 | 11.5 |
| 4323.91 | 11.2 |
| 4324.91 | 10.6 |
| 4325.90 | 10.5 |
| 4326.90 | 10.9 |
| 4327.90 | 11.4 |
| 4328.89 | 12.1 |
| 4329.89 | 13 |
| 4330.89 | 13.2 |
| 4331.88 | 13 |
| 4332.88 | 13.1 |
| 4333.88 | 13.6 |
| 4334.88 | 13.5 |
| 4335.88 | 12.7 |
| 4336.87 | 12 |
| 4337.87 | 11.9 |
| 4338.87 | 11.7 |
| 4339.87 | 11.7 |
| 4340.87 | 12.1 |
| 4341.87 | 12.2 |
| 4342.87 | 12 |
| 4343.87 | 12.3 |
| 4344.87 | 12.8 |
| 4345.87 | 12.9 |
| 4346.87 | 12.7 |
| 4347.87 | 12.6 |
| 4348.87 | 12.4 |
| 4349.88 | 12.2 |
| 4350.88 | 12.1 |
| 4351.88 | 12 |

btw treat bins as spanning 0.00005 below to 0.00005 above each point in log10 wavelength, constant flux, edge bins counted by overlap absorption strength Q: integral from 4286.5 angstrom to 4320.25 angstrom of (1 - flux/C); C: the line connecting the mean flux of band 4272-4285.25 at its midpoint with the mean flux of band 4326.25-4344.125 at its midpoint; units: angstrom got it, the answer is 5.2 angstrom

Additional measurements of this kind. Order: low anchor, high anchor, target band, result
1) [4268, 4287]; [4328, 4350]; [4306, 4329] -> 2.26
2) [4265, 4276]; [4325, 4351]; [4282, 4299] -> 1.14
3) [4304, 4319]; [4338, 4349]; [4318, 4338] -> -1.87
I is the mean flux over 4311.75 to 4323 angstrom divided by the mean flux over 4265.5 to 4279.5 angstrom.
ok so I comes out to 1.13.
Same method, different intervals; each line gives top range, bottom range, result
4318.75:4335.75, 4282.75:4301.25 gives 1.23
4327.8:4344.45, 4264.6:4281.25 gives 1.18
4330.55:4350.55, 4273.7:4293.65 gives 1.19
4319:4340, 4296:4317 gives 1.33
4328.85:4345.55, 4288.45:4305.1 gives 1.37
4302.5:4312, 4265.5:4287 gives 0.79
